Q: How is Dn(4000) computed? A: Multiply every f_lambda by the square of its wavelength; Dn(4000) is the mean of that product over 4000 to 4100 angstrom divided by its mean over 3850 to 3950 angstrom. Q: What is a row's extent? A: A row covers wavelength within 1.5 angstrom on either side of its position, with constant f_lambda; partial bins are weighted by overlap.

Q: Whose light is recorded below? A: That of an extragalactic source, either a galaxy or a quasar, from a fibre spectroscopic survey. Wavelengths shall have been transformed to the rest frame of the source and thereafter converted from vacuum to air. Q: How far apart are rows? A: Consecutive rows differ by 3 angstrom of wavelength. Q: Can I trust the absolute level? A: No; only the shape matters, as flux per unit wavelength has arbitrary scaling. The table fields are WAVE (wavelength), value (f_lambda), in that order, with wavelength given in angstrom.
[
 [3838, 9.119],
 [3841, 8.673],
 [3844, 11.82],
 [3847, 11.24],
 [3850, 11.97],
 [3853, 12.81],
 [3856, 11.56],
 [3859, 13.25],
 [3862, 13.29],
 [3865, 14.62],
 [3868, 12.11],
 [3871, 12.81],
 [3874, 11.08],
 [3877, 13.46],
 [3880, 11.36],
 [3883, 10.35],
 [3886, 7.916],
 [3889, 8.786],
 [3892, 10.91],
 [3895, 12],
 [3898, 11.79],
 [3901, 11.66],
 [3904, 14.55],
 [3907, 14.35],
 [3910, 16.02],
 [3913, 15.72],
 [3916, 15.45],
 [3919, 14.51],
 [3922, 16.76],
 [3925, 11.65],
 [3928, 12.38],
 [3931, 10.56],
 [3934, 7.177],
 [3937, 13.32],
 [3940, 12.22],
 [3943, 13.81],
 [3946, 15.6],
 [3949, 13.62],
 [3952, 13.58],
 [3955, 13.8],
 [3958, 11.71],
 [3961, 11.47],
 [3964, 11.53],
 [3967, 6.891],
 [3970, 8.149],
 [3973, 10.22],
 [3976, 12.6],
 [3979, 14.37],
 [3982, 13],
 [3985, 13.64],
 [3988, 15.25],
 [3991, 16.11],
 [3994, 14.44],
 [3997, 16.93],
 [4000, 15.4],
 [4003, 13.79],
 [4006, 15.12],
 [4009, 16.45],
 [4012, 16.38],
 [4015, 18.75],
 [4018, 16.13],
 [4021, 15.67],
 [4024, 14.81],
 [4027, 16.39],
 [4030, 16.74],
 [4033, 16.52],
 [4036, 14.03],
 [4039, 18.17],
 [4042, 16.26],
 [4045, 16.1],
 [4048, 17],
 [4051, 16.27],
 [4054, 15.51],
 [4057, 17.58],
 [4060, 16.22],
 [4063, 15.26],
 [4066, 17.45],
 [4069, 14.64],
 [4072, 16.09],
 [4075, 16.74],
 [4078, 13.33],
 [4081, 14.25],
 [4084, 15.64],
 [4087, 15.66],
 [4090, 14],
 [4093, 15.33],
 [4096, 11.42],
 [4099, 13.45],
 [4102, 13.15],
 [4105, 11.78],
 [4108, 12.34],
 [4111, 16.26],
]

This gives 1.34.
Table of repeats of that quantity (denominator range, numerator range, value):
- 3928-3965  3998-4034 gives 1.34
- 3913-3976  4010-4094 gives 1.37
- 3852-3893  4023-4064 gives 1.51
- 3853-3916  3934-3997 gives 1.06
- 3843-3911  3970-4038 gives 1.32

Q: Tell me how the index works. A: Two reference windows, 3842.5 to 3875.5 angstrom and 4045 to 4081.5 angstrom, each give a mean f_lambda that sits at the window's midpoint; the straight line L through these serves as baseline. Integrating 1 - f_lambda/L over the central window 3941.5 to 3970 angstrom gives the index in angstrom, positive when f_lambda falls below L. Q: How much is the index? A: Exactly 3.7 angstrom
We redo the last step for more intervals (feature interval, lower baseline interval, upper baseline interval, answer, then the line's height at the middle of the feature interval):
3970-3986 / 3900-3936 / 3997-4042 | 2.9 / 15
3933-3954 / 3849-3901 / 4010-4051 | 1.4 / 13.8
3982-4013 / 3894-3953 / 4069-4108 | -3.4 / 13.7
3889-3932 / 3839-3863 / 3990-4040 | -0.1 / 13.3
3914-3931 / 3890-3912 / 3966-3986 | -1.8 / 12.5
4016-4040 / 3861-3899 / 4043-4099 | -2.5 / 14.6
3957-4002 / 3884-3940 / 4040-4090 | 3.9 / 14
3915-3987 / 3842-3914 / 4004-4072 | 8.3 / 14.1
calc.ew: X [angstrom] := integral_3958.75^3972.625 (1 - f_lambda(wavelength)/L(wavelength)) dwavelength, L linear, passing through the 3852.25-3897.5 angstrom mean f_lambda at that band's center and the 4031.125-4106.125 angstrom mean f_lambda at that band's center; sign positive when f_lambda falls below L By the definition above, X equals 3.8 angstrom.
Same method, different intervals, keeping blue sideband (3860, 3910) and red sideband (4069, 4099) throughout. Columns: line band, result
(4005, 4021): -3.3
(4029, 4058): -4.7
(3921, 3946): 0.7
